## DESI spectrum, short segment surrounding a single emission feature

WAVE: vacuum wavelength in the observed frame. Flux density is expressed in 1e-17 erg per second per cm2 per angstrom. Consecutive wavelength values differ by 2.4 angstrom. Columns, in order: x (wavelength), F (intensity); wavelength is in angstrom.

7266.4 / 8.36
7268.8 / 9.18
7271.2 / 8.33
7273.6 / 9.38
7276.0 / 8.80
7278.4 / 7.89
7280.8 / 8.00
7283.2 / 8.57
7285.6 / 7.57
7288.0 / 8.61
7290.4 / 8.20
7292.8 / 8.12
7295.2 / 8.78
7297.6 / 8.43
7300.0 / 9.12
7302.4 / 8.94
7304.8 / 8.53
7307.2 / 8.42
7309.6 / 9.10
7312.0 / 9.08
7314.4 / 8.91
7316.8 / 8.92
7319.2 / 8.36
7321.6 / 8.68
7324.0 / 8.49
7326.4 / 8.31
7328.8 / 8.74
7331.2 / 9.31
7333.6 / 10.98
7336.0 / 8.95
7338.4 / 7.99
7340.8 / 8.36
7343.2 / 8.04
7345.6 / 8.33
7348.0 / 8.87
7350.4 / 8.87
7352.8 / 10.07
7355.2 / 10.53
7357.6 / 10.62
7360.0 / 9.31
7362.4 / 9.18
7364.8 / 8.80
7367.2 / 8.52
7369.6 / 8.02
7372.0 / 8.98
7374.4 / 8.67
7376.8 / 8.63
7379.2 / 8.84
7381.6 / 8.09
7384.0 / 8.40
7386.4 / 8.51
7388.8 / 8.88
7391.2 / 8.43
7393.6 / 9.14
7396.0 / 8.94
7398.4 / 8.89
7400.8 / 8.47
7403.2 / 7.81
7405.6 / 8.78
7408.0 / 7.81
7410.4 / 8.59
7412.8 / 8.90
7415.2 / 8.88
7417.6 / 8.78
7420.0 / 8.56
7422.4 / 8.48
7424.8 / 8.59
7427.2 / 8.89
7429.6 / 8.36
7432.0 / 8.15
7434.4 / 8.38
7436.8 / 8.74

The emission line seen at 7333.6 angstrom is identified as H-alpha 6563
